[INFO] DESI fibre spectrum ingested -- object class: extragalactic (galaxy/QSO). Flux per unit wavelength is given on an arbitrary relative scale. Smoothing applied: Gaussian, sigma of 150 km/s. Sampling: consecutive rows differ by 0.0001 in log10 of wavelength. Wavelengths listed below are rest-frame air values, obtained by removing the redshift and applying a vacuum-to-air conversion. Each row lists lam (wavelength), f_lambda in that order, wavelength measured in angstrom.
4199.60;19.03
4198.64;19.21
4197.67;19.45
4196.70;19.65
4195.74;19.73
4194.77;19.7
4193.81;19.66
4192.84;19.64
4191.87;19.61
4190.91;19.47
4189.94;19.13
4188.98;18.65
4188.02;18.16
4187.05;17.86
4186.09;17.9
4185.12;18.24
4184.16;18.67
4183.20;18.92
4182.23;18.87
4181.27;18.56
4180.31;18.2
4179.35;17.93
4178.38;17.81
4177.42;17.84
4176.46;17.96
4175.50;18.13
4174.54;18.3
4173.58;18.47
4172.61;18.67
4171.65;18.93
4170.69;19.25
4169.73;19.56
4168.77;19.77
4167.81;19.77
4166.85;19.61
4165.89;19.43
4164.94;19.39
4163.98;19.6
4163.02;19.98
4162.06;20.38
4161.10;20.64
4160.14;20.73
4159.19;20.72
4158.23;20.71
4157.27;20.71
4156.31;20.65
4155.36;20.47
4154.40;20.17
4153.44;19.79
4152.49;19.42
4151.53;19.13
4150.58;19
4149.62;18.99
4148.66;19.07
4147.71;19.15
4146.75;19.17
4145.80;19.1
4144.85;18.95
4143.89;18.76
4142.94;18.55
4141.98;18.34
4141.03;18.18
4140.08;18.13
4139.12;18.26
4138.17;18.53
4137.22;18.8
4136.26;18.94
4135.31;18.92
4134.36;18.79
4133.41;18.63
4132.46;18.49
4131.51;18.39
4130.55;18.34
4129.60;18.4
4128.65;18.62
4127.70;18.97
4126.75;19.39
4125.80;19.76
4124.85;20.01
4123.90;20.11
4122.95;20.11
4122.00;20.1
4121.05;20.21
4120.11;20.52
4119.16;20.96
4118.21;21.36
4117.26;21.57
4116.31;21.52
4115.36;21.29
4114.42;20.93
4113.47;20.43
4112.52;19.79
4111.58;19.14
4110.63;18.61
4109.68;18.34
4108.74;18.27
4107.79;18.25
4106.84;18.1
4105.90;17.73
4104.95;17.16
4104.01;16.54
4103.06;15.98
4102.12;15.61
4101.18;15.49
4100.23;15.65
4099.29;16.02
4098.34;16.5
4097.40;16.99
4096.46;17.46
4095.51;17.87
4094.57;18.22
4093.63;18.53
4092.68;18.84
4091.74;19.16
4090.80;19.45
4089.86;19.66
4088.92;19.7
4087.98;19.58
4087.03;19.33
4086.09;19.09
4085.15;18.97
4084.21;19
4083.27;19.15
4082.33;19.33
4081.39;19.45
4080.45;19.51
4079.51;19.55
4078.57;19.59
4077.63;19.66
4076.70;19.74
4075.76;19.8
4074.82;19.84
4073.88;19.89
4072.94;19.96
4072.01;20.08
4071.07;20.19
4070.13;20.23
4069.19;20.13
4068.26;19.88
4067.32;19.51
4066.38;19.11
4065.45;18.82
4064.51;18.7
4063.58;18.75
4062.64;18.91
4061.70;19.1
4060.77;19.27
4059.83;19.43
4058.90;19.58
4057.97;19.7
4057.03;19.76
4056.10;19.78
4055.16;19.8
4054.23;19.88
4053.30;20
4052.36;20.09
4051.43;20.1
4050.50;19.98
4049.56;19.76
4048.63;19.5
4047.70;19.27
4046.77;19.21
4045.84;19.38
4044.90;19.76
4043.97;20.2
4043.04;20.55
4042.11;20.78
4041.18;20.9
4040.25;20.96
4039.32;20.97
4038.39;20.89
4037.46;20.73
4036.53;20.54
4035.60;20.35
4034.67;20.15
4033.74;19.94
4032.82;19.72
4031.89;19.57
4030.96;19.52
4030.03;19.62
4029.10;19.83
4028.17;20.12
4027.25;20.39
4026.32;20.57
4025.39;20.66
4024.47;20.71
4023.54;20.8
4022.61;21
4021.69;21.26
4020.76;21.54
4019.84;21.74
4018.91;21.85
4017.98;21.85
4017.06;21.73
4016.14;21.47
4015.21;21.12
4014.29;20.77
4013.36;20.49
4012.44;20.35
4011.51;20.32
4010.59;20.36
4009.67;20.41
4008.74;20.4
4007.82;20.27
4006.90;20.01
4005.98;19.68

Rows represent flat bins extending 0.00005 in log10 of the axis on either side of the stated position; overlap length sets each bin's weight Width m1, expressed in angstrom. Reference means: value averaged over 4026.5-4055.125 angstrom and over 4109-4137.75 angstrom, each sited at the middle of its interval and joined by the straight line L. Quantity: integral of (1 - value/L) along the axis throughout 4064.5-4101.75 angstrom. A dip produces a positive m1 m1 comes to 1.7 angstrom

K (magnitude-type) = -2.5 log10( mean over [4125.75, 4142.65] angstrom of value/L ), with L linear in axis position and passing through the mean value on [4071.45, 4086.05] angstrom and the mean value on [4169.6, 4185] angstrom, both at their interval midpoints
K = 0.019 mag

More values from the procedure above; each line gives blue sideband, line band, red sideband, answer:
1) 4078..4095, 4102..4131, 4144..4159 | 0.01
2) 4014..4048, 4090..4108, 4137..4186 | 0.14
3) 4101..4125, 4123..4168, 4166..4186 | -0.02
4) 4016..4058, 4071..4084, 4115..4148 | 0.01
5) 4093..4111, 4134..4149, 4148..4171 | 0.02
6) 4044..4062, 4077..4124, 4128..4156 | 0.02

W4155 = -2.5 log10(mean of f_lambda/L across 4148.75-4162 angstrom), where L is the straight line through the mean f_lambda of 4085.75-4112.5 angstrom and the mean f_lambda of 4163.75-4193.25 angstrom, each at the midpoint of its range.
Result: -0.09 mag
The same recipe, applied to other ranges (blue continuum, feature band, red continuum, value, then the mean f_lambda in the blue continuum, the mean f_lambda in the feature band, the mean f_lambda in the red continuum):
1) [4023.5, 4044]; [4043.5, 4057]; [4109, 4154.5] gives 0.02 mag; 20.4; 19.8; 19.4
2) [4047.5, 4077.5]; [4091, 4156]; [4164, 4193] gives 0.02 mag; 19.6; 18.8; 18.8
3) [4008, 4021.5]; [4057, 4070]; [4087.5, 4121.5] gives 0.02 mag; 21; 19.3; 18.7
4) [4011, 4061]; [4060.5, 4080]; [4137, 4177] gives 0.03 mag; 20.3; 19.6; 19.3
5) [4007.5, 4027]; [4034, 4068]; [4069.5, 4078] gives 0.03 mag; 20.9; 19.8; 19.9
